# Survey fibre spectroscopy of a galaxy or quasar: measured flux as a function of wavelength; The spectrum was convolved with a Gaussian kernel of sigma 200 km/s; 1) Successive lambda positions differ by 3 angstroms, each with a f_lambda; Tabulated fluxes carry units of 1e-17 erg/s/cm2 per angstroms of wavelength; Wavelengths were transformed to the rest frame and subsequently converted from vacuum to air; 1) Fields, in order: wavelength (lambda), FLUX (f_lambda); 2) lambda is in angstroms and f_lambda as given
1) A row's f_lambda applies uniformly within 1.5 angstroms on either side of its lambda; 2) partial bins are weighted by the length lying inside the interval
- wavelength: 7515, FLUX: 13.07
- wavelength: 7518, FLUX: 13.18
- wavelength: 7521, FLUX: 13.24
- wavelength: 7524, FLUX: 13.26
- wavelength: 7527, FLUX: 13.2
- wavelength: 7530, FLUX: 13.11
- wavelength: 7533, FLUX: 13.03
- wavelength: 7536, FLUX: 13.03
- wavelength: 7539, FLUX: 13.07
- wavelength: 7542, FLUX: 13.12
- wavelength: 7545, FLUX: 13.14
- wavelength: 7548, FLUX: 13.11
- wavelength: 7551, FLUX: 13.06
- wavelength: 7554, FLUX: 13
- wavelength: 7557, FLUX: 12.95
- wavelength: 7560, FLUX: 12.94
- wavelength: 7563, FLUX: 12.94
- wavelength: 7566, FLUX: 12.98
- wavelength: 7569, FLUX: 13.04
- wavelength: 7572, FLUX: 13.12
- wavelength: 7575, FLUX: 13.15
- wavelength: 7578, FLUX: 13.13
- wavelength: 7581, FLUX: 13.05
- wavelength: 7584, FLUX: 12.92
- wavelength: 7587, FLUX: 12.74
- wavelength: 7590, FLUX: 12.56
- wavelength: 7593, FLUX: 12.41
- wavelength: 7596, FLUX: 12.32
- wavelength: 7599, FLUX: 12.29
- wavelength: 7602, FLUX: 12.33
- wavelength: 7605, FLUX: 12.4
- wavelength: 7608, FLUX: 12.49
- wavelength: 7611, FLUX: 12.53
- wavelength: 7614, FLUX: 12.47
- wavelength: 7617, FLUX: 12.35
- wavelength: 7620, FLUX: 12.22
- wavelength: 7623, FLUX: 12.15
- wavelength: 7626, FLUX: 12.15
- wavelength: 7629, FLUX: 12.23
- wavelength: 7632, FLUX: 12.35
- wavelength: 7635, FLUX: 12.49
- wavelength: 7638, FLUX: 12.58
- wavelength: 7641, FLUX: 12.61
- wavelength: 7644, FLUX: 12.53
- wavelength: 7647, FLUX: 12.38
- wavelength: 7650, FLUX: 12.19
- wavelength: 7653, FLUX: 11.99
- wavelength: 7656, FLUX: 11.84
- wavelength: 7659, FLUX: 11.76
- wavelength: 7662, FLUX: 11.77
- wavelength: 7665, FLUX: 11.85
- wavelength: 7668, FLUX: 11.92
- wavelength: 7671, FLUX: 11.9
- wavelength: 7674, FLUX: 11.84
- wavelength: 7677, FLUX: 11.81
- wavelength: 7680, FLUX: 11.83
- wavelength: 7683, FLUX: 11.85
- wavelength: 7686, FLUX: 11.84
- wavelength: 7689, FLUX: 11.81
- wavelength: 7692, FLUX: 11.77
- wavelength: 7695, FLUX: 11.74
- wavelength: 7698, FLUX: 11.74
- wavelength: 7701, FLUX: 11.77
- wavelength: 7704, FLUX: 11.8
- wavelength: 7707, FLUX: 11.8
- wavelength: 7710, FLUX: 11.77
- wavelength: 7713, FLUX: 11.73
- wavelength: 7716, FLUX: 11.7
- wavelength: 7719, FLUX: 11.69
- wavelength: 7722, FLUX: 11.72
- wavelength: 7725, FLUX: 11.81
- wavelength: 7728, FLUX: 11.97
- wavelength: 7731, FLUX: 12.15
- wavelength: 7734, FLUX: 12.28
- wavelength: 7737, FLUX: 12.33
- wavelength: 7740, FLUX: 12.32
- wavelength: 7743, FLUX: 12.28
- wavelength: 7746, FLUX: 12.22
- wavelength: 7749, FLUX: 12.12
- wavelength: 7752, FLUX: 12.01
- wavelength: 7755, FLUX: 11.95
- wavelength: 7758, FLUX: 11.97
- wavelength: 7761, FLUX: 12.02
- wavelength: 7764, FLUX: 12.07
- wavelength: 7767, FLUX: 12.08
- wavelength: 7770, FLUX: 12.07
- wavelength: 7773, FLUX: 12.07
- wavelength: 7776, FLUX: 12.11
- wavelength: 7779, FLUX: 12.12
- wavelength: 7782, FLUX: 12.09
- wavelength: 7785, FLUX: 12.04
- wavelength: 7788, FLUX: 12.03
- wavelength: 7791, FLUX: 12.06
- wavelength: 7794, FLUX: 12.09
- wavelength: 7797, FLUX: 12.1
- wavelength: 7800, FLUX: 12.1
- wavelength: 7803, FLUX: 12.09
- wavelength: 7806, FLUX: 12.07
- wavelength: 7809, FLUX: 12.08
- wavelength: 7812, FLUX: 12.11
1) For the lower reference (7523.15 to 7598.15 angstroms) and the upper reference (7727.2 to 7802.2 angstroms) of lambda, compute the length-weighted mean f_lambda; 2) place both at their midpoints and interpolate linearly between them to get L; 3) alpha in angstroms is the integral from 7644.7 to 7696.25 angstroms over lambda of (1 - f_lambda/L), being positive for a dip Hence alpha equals 2.5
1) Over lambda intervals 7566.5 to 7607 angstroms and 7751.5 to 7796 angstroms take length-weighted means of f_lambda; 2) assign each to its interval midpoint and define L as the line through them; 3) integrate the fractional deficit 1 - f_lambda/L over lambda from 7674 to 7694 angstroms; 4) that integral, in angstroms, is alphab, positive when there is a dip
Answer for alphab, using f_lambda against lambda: 0.91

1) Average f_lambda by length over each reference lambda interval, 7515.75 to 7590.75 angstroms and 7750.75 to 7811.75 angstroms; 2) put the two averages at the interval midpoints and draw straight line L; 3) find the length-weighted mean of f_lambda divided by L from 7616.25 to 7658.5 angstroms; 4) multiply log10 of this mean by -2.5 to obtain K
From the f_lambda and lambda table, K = 0.04 mag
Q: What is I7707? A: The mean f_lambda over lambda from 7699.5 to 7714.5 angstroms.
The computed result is 11.8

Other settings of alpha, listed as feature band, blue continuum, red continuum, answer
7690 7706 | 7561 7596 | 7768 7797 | 0.8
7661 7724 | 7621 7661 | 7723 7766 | 2.0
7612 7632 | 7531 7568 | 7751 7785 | 0.7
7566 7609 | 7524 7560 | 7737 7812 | 0.5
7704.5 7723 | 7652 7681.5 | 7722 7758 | 0.4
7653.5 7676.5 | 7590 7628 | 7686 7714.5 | 0.3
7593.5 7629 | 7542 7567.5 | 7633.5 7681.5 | 0.5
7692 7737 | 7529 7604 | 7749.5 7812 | 1.7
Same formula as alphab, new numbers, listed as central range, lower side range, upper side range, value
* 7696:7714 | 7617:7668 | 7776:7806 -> 0.6 angstroms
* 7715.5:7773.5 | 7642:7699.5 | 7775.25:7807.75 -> -0.1 angstroms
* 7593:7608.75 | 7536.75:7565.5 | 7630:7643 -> 0.4 angstroms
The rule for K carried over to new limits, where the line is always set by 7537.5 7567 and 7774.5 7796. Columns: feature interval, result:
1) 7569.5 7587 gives -0.01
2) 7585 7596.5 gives 0.03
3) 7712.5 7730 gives 0.05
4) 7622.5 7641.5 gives 0.03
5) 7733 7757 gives 0.01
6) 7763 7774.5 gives 0.01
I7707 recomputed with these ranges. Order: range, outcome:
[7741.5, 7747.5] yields 12.2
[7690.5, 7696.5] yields 11.8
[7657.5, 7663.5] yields 11.8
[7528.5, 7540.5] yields 13.1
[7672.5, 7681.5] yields 11.8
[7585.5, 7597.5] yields 12.5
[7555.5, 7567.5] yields 13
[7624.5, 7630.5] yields 12.2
